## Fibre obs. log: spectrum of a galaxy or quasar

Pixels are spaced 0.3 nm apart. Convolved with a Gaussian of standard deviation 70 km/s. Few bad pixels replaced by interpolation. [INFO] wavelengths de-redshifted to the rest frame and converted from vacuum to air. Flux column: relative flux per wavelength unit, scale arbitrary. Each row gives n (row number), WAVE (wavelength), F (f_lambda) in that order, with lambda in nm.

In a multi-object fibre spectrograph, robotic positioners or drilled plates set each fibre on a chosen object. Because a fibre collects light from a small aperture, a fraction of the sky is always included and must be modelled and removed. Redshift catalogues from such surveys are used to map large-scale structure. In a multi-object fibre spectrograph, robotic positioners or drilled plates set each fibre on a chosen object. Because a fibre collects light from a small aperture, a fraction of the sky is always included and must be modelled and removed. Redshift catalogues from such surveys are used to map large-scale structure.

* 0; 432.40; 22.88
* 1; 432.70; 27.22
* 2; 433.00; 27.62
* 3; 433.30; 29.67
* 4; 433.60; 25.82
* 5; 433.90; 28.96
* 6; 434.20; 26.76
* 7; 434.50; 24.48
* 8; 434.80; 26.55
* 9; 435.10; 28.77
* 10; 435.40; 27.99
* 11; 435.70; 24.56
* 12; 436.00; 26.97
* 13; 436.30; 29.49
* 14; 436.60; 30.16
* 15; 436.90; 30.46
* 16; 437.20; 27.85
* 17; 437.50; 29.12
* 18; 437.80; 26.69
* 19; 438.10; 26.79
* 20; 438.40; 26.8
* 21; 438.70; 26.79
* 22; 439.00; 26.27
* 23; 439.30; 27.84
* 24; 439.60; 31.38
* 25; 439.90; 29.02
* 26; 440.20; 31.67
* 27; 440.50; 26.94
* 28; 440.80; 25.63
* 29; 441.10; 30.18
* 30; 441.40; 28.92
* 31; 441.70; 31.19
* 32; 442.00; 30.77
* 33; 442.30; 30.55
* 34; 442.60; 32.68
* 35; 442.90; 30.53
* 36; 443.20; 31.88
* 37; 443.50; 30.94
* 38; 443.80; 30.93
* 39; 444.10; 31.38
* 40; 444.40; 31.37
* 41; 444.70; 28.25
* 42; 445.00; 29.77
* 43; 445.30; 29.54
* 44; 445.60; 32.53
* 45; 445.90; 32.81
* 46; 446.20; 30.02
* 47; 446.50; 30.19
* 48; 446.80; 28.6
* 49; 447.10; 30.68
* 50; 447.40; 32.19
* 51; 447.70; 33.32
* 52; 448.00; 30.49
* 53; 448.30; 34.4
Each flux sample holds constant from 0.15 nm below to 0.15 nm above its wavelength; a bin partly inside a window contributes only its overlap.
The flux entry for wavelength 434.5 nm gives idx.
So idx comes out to 24.48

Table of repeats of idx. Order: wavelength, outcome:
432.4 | 22.88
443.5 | 30.94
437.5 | 29.12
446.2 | 30.02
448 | 30.49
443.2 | 31.88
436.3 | 29.49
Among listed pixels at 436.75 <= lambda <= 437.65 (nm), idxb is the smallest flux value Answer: 27.85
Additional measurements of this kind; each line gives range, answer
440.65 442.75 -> 25.63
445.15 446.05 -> 29.54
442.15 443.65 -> 30.53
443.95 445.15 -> 28.25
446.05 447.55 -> 28.6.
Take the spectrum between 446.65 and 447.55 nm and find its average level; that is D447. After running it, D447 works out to 30.5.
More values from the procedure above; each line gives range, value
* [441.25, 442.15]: 30.3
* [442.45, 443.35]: 31.7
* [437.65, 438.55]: 26.8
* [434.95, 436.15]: 27.1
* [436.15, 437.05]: 30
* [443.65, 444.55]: 31.2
